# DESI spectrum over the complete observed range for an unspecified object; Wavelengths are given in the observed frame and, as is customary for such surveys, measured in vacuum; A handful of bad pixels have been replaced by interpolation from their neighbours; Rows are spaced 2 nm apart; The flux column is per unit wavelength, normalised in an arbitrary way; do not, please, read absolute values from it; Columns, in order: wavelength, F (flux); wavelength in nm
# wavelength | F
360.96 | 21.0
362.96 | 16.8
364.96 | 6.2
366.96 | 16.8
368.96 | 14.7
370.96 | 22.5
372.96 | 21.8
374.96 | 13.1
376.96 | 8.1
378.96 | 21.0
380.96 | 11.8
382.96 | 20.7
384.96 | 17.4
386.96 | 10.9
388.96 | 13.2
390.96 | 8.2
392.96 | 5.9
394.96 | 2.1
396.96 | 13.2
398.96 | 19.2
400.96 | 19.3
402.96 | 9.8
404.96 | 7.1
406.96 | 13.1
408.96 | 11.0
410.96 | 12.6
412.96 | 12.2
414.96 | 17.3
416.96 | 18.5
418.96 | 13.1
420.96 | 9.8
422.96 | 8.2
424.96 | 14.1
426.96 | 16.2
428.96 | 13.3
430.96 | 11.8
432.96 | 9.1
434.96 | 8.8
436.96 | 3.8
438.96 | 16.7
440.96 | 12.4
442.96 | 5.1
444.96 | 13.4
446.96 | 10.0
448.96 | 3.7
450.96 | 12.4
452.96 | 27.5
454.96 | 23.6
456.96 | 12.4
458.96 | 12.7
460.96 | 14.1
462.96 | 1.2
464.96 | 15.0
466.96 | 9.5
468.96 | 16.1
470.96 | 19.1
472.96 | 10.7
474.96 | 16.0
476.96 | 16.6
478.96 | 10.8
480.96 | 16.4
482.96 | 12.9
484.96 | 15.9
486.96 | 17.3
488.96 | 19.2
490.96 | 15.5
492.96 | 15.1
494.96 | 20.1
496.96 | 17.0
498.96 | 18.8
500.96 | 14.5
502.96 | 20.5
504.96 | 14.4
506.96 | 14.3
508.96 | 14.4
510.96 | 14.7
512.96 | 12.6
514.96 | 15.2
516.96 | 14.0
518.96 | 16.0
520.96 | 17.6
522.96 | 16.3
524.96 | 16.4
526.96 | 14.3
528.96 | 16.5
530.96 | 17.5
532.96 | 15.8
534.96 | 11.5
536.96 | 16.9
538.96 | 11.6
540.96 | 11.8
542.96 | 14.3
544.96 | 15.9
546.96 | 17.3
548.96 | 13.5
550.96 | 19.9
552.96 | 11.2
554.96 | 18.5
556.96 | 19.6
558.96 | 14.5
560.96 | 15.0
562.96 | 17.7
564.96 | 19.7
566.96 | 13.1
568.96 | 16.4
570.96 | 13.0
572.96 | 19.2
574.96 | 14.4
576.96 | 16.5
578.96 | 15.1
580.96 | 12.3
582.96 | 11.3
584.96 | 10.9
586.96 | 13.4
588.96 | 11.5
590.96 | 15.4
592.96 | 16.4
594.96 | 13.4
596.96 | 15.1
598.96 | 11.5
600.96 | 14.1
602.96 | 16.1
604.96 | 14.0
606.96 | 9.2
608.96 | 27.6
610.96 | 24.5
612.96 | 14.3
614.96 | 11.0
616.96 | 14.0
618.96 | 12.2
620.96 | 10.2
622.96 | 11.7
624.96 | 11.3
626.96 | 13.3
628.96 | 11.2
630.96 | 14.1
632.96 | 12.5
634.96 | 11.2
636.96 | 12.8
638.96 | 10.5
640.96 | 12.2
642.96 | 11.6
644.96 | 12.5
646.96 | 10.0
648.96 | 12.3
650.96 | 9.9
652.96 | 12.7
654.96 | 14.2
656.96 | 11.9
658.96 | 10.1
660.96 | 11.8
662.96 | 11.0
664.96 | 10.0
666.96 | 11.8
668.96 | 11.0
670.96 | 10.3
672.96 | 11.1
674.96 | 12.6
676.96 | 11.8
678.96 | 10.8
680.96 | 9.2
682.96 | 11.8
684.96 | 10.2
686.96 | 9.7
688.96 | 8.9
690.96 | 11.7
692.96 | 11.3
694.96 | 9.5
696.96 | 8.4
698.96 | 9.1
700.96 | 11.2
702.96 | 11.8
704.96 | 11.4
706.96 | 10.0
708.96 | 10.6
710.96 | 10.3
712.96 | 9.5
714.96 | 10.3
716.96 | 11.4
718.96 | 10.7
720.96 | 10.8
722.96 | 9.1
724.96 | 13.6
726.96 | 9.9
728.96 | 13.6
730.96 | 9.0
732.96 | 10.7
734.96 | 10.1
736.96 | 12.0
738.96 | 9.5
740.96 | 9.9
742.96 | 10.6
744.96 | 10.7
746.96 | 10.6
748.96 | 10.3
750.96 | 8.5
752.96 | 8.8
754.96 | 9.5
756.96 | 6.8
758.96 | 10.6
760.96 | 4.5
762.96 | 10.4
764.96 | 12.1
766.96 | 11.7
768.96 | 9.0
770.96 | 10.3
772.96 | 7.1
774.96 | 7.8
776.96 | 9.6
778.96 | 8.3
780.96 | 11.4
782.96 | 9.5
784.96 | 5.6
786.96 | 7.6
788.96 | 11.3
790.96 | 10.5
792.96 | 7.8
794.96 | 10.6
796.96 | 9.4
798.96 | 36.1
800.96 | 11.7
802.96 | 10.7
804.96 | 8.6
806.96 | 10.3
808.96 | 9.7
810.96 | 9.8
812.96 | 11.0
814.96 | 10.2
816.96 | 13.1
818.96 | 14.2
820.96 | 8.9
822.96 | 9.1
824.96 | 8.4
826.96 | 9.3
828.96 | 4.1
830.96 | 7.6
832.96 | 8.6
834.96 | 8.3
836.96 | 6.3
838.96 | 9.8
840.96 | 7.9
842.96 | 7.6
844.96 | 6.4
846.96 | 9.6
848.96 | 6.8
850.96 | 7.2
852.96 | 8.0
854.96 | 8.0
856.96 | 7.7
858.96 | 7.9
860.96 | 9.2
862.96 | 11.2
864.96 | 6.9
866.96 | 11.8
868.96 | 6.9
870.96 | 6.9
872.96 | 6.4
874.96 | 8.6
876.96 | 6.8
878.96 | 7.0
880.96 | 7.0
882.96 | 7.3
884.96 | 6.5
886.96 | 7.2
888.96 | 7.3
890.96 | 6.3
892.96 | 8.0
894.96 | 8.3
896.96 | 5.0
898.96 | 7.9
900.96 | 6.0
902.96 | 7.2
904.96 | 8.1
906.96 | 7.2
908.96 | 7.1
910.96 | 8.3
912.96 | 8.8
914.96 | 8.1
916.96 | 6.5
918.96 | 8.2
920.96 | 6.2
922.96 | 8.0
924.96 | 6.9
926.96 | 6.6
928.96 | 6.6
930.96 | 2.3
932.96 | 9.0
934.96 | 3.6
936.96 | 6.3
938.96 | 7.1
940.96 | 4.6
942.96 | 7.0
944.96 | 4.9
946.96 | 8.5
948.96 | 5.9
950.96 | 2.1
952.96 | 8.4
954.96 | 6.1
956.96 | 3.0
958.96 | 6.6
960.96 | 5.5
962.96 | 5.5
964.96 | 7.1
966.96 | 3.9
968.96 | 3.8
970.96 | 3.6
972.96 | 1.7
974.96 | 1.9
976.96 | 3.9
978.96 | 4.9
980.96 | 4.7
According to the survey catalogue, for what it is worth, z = 0.22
